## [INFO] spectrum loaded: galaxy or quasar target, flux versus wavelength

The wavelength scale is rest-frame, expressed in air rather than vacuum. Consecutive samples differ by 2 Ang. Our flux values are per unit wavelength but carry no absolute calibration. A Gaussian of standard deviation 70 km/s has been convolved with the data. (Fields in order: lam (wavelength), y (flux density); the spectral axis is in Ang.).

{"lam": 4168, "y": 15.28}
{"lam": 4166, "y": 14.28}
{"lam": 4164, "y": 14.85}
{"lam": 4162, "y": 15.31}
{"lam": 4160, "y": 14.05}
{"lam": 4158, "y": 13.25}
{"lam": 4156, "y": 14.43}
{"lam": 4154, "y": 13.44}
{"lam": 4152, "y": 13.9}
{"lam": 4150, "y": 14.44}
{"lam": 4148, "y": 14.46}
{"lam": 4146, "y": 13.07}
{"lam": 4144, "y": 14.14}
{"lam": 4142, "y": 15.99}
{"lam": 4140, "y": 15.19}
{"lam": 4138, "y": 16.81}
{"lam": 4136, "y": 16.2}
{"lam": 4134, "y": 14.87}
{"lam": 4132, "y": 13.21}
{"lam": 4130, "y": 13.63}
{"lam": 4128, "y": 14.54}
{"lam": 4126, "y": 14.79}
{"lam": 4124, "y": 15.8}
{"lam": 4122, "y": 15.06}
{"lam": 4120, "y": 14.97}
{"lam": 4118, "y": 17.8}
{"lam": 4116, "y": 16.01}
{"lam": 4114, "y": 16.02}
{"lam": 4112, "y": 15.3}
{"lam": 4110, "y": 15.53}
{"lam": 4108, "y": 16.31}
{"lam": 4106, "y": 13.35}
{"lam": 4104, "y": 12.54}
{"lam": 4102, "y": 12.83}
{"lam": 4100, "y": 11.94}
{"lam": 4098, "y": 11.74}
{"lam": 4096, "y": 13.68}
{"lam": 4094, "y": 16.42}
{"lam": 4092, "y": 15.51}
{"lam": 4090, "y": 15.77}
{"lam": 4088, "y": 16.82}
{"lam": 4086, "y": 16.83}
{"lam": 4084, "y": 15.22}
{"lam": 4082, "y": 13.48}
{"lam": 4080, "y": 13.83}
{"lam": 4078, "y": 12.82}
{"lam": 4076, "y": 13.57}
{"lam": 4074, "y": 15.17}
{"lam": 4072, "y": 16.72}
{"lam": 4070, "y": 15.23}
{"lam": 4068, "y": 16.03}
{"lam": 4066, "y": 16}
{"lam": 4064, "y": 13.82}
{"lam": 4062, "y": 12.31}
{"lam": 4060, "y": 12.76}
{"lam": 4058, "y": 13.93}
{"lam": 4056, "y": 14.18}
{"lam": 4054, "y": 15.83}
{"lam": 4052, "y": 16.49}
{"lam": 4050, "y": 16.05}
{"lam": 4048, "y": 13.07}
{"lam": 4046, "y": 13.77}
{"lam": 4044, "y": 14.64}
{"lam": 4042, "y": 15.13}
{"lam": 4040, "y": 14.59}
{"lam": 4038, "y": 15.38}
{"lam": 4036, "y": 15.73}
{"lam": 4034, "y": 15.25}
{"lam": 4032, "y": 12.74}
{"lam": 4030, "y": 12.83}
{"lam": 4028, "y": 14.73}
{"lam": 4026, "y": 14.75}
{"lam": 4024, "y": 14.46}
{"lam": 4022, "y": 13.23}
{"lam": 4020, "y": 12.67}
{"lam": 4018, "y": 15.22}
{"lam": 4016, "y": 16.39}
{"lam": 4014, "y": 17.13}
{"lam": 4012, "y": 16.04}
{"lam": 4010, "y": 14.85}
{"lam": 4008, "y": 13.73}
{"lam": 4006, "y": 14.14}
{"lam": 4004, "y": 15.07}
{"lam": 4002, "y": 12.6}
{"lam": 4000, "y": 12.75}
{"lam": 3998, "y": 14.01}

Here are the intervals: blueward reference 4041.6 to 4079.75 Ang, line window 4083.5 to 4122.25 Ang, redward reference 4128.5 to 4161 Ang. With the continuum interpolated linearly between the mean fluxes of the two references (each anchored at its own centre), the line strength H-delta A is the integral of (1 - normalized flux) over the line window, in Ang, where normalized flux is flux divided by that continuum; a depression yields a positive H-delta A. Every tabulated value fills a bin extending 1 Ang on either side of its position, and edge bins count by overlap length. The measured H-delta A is -1.2 Ang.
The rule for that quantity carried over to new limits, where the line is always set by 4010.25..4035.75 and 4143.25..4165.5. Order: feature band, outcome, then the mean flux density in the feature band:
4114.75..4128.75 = -1.3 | 15.6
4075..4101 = -0.1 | 14.4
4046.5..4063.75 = 0.3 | 14.3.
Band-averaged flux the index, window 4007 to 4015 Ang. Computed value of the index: 15.4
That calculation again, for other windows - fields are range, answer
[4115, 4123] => 16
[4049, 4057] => 15.6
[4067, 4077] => 15.3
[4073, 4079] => 13.9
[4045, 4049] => 13.4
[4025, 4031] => 14.1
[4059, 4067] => 13.7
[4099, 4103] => 12.4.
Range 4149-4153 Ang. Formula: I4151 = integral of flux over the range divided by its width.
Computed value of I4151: 14.2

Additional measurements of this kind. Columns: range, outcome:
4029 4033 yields 12.8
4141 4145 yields 15.1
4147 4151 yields 14.4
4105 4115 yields 15.3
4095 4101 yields 12.5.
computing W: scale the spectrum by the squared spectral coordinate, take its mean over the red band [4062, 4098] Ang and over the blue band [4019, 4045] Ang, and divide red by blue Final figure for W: 1.07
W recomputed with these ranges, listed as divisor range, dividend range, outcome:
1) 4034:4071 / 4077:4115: 1.01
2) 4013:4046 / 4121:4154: 1.06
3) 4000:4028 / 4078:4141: 1.07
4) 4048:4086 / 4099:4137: 1.03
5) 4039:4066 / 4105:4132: 1.09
